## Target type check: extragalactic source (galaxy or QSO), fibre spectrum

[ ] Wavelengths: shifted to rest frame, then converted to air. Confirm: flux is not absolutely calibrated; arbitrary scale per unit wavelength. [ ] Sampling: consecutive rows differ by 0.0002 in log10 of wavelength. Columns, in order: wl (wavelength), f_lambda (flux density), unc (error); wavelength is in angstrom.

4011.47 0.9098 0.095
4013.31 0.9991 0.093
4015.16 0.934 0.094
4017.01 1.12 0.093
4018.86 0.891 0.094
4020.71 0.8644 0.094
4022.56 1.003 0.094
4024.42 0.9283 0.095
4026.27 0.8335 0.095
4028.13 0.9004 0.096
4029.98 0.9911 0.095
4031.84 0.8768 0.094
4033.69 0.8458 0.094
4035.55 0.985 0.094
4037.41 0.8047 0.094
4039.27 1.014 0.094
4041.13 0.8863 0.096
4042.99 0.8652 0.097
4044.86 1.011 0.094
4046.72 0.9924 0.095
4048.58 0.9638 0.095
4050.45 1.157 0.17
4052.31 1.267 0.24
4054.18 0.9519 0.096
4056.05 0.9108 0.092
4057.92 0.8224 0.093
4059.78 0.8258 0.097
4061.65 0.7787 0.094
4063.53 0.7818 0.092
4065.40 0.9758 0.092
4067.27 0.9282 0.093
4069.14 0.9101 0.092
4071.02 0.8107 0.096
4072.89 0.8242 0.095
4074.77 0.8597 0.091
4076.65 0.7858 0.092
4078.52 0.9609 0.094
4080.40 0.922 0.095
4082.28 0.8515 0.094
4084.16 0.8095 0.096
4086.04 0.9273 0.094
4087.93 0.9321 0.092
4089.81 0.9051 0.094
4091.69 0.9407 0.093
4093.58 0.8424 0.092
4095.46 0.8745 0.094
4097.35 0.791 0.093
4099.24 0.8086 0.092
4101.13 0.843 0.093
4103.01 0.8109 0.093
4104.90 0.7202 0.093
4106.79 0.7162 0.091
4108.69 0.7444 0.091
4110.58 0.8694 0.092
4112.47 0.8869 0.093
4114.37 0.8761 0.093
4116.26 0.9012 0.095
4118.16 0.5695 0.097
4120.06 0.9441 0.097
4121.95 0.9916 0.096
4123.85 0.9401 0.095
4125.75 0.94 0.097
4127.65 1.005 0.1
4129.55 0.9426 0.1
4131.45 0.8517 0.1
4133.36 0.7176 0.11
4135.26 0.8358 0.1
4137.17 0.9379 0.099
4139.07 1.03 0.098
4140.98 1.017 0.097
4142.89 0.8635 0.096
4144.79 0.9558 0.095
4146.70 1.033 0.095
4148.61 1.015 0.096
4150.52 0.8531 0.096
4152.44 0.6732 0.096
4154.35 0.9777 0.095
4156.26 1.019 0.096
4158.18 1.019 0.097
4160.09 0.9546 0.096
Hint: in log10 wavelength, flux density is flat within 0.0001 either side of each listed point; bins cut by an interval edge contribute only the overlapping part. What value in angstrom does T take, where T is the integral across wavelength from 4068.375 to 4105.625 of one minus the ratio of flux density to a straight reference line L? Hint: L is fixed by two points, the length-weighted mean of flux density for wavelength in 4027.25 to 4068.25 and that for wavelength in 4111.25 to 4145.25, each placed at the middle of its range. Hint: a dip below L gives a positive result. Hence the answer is 2.4 angstrom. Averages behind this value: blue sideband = 0.934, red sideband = 0.9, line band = 0.857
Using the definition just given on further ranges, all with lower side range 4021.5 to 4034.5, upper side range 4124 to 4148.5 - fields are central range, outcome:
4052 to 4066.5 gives 0.3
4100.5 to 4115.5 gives 1.9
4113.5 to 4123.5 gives 0.7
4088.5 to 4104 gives 1.2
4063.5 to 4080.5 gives 0.8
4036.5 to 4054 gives -1.5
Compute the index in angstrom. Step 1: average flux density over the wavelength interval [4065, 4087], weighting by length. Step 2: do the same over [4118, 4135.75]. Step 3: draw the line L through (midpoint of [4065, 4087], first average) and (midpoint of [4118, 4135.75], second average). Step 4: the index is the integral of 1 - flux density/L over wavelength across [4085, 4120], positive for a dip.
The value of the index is 2.0 angstrom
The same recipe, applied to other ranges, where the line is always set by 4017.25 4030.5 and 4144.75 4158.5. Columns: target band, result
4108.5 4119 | 1.3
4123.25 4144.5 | 0.4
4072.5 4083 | 0.7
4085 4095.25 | 0.3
